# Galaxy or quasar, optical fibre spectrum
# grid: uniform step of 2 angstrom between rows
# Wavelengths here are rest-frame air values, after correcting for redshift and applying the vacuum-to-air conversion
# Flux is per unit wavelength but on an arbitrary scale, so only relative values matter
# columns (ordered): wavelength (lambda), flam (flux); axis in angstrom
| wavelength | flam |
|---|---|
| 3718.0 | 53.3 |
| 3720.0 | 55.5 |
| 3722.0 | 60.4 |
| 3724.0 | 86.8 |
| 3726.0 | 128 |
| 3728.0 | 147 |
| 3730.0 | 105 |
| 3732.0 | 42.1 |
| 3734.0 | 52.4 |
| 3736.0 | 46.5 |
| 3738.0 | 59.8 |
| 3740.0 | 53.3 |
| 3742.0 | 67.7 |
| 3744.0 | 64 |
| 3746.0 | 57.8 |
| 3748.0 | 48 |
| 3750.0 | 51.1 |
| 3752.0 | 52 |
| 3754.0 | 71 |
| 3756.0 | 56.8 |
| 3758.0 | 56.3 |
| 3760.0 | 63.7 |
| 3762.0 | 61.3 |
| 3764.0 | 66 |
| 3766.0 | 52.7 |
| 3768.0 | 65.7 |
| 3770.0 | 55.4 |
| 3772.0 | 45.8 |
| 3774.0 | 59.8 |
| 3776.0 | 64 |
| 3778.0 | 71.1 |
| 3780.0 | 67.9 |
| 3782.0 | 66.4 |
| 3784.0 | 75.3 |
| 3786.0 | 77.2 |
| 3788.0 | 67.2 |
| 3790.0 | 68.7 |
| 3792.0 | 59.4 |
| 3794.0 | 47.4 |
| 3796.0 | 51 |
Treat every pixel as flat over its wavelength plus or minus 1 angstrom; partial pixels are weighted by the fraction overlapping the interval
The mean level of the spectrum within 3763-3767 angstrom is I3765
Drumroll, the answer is 59.4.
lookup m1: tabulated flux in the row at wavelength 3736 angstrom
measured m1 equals 46.5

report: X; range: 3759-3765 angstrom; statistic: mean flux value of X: 63.7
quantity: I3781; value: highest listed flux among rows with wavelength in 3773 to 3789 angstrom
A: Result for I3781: 77.2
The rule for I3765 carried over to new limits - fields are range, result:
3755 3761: 58.9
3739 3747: 60.7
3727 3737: 78.6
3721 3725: 73.6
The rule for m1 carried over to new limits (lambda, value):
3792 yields 59.4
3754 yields 71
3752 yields 52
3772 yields 45.8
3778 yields 71.1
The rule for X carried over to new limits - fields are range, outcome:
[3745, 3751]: 52.3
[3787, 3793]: 65.1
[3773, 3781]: 65.7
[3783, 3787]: 76.2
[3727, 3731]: 126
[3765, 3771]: 57.9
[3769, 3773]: 50.6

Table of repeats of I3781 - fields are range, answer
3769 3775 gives 59.8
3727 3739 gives 147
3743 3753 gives 64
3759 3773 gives 66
